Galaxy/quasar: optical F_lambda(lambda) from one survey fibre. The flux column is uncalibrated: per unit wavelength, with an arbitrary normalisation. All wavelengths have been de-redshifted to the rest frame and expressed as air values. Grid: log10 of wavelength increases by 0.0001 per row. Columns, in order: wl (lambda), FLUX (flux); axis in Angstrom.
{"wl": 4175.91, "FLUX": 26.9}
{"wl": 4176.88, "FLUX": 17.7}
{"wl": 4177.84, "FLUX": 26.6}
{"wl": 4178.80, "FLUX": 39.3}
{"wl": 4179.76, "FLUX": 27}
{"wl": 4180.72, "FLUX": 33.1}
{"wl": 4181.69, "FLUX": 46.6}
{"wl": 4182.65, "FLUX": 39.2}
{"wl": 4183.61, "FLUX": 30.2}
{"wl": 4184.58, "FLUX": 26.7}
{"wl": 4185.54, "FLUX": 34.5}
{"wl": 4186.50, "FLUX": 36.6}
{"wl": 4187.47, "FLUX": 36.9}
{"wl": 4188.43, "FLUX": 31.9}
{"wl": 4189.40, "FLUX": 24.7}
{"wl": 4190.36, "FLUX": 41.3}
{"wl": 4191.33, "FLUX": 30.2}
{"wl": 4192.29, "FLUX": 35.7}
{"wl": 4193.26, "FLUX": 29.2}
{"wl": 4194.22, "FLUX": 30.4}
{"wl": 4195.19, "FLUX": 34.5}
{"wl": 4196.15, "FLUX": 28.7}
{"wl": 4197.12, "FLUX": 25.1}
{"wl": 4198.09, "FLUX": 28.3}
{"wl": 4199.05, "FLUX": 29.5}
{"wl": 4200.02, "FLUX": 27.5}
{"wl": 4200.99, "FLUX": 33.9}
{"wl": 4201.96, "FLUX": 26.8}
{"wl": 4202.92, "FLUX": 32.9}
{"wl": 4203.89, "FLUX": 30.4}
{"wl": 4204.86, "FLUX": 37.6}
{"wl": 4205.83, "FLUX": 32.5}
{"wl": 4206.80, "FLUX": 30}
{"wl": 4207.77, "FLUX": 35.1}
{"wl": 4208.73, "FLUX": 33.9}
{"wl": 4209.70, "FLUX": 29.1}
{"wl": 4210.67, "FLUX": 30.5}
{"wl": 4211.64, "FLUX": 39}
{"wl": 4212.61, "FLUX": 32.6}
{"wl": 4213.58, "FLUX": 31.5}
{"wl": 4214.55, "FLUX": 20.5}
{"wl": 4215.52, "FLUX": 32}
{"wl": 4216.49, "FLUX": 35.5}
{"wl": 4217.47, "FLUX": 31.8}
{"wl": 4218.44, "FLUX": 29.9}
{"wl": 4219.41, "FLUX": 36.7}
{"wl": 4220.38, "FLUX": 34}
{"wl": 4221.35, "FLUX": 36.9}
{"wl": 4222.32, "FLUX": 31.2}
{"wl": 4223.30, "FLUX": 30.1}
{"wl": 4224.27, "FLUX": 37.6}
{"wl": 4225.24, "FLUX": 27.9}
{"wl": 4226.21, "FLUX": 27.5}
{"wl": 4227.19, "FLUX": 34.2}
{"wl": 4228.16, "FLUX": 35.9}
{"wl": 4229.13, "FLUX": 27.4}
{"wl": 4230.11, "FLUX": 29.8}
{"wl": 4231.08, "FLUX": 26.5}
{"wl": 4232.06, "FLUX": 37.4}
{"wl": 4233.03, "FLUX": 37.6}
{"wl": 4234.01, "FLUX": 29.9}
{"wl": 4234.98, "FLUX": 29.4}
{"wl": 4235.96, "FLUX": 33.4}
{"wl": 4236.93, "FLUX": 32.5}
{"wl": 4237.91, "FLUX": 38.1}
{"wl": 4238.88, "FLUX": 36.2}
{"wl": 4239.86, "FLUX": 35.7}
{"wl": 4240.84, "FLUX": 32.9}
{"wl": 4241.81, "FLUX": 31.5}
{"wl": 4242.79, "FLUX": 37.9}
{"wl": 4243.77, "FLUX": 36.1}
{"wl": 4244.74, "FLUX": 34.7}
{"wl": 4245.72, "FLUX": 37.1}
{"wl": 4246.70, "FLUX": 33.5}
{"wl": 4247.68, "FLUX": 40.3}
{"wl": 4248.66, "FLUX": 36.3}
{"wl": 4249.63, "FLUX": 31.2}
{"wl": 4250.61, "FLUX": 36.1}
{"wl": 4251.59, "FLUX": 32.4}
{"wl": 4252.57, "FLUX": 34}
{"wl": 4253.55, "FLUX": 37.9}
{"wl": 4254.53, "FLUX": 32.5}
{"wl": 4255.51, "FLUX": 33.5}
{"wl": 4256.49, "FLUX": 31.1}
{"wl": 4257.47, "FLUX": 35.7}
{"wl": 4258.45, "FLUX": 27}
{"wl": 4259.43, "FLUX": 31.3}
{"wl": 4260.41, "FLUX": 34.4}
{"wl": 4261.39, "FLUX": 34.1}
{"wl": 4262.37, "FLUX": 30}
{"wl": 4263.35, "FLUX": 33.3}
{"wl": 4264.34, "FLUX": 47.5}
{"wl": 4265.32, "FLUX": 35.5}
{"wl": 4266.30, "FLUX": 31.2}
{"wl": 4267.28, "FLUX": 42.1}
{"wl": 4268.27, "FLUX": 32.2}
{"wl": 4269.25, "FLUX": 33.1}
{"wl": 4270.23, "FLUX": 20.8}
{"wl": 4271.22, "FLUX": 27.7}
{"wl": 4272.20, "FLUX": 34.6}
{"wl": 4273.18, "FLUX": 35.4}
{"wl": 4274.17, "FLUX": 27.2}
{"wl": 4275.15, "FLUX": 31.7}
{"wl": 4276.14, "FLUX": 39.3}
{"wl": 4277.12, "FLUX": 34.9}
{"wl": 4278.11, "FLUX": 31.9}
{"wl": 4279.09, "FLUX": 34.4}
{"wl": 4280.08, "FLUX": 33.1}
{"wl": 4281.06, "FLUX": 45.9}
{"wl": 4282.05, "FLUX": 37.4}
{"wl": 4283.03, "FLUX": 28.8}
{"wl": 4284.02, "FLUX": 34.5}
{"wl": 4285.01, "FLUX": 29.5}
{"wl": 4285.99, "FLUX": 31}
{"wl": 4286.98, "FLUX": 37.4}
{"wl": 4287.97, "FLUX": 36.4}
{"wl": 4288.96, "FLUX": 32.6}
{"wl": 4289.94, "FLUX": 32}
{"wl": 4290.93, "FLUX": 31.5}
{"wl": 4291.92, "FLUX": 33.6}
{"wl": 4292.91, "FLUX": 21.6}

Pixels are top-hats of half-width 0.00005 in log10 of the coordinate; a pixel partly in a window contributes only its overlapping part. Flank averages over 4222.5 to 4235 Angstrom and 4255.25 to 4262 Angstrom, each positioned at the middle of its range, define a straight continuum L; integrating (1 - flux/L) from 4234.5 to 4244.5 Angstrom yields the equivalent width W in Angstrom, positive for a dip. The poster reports -0.8 Angstrom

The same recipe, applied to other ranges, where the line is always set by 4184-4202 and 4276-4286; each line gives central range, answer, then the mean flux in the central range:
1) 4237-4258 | -1.0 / 34.9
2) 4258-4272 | 0.5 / 32.9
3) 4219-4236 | 0.1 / 32.4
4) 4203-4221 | -0.2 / 32.4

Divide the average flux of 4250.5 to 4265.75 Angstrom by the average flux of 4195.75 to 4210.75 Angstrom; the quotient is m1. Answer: 1.1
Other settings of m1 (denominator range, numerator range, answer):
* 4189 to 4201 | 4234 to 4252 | 1.13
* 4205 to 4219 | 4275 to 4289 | 1.09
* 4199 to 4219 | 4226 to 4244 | 1.05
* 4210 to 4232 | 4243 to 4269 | 1.09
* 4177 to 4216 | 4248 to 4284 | 1.06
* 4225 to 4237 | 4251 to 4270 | 1.08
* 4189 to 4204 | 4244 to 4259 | 1.12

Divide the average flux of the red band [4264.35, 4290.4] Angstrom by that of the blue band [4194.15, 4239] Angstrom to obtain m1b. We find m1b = 1.06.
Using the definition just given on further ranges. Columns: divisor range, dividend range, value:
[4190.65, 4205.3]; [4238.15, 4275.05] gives 1.10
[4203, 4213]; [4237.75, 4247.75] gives 1.08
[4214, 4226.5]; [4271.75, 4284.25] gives 1.09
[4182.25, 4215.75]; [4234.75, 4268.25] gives 1.09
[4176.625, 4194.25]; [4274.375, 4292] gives 1.04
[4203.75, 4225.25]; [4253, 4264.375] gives 1.03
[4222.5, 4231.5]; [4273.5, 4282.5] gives 1.14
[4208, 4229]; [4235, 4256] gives 1.08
